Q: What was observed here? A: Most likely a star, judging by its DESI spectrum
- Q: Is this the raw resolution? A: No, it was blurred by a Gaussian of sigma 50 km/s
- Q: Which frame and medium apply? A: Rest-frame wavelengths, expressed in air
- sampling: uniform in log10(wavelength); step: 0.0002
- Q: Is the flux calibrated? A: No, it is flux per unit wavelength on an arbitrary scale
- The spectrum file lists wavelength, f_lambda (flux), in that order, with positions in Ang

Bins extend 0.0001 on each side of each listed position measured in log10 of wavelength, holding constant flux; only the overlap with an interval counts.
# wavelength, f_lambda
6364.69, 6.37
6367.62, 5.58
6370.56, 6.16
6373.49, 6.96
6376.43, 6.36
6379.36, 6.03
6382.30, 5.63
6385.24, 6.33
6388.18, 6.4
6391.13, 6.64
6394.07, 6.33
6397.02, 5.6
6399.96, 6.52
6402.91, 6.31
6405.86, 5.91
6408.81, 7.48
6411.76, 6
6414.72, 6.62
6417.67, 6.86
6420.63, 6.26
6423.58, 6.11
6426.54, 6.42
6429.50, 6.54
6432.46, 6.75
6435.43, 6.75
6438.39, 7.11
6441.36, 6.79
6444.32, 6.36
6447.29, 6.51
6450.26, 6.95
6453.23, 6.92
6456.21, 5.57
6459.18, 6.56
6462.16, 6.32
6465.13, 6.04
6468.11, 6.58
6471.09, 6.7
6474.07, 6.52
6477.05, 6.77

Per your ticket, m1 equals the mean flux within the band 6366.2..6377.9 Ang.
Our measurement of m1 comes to 6.27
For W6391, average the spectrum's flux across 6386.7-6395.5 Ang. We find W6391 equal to 6.46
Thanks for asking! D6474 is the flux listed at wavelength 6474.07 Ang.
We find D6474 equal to 6.52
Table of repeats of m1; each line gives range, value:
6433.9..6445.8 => 6.75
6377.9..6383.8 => 5.83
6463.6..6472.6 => 6.44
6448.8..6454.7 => 6.94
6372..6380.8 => 6.46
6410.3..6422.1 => 6.43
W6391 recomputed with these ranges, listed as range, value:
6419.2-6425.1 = 6.19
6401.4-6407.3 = 6.11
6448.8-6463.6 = 6.46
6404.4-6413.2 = 6.47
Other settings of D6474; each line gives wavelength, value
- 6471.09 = 6.7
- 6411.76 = 6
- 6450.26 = 6.95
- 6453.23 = 6.92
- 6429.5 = 6.54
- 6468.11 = 6.58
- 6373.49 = 6.96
